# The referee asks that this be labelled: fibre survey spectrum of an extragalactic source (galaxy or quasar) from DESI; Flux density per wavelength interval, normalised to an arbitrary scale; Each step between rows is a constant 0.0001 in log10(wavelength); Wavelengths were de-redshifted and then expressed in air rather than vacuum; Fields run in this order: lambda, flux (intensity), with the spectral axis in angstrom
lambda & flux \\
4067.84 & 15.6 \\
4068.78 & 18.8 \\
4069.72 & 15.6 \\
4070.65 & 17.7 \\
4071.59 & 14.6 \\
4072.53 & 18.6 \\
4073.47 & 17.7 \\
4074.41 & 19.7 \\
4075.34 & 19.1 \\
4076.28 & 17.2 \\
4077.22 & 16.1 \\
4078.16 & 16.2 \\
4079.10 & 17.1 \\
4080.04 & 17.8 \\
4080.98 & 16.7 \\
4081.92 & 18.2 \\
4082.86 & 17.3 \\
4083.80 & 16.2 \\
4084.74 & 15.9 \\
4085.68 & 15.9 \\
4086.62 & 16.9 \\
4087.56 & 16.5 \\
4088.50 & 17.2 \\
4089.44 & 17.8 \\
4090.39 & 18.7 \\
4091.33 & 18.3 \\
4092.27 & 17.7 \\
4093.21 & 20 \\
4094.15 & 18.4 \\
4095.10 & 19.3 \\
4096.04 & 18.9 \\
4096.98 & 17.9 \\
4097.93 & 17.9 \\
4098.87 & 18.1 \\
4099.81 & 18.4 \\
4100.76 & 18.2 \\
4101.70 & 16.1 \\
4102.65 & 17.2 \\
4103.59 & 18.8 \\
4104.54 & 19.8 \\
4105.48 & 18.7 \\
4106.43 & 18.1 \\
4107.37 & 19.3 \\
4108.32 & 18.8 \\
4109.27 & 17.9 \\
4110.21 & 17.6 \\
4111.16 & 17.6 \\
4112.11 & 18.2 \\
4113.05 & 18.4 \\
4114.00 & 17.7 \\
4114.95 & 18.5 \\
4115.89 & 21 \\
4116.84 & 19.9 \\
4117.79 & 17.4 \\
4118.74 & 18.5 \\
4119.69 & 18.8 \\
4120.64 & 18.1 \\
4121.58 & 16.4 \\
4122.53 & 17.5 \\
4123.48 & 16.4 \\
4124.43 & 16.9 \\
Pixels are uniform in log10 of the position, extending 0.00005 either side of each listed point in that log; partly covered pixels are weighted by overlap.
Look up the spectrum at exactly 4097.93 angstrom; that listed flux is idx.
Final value 17.9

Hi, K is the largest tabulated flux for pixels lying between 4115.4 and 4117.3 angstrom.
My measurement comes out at 21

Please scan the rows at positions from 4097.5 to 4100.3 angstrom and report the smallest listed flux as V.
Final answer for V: 17.9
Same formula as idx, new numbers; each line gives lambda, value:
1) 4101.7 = 16.1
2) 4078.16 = 16.2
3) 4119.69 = 18.8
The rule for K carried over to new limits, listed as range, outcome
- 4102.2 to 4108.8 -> 19.8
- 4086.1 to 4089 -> 17.2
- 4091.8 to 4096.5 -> 20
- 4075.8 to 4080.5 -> 17.8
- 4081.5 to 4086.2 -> 18.2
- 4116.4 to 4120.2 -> 19.9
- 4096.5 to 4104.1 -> 18.8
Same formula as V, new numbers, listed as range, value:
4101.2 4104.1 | 16.1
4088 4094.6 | 17.2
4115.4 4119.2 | 17.4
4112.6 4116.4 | 17.7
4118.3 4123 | 16.4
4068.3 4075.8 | 14.6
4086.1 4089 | 16.5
